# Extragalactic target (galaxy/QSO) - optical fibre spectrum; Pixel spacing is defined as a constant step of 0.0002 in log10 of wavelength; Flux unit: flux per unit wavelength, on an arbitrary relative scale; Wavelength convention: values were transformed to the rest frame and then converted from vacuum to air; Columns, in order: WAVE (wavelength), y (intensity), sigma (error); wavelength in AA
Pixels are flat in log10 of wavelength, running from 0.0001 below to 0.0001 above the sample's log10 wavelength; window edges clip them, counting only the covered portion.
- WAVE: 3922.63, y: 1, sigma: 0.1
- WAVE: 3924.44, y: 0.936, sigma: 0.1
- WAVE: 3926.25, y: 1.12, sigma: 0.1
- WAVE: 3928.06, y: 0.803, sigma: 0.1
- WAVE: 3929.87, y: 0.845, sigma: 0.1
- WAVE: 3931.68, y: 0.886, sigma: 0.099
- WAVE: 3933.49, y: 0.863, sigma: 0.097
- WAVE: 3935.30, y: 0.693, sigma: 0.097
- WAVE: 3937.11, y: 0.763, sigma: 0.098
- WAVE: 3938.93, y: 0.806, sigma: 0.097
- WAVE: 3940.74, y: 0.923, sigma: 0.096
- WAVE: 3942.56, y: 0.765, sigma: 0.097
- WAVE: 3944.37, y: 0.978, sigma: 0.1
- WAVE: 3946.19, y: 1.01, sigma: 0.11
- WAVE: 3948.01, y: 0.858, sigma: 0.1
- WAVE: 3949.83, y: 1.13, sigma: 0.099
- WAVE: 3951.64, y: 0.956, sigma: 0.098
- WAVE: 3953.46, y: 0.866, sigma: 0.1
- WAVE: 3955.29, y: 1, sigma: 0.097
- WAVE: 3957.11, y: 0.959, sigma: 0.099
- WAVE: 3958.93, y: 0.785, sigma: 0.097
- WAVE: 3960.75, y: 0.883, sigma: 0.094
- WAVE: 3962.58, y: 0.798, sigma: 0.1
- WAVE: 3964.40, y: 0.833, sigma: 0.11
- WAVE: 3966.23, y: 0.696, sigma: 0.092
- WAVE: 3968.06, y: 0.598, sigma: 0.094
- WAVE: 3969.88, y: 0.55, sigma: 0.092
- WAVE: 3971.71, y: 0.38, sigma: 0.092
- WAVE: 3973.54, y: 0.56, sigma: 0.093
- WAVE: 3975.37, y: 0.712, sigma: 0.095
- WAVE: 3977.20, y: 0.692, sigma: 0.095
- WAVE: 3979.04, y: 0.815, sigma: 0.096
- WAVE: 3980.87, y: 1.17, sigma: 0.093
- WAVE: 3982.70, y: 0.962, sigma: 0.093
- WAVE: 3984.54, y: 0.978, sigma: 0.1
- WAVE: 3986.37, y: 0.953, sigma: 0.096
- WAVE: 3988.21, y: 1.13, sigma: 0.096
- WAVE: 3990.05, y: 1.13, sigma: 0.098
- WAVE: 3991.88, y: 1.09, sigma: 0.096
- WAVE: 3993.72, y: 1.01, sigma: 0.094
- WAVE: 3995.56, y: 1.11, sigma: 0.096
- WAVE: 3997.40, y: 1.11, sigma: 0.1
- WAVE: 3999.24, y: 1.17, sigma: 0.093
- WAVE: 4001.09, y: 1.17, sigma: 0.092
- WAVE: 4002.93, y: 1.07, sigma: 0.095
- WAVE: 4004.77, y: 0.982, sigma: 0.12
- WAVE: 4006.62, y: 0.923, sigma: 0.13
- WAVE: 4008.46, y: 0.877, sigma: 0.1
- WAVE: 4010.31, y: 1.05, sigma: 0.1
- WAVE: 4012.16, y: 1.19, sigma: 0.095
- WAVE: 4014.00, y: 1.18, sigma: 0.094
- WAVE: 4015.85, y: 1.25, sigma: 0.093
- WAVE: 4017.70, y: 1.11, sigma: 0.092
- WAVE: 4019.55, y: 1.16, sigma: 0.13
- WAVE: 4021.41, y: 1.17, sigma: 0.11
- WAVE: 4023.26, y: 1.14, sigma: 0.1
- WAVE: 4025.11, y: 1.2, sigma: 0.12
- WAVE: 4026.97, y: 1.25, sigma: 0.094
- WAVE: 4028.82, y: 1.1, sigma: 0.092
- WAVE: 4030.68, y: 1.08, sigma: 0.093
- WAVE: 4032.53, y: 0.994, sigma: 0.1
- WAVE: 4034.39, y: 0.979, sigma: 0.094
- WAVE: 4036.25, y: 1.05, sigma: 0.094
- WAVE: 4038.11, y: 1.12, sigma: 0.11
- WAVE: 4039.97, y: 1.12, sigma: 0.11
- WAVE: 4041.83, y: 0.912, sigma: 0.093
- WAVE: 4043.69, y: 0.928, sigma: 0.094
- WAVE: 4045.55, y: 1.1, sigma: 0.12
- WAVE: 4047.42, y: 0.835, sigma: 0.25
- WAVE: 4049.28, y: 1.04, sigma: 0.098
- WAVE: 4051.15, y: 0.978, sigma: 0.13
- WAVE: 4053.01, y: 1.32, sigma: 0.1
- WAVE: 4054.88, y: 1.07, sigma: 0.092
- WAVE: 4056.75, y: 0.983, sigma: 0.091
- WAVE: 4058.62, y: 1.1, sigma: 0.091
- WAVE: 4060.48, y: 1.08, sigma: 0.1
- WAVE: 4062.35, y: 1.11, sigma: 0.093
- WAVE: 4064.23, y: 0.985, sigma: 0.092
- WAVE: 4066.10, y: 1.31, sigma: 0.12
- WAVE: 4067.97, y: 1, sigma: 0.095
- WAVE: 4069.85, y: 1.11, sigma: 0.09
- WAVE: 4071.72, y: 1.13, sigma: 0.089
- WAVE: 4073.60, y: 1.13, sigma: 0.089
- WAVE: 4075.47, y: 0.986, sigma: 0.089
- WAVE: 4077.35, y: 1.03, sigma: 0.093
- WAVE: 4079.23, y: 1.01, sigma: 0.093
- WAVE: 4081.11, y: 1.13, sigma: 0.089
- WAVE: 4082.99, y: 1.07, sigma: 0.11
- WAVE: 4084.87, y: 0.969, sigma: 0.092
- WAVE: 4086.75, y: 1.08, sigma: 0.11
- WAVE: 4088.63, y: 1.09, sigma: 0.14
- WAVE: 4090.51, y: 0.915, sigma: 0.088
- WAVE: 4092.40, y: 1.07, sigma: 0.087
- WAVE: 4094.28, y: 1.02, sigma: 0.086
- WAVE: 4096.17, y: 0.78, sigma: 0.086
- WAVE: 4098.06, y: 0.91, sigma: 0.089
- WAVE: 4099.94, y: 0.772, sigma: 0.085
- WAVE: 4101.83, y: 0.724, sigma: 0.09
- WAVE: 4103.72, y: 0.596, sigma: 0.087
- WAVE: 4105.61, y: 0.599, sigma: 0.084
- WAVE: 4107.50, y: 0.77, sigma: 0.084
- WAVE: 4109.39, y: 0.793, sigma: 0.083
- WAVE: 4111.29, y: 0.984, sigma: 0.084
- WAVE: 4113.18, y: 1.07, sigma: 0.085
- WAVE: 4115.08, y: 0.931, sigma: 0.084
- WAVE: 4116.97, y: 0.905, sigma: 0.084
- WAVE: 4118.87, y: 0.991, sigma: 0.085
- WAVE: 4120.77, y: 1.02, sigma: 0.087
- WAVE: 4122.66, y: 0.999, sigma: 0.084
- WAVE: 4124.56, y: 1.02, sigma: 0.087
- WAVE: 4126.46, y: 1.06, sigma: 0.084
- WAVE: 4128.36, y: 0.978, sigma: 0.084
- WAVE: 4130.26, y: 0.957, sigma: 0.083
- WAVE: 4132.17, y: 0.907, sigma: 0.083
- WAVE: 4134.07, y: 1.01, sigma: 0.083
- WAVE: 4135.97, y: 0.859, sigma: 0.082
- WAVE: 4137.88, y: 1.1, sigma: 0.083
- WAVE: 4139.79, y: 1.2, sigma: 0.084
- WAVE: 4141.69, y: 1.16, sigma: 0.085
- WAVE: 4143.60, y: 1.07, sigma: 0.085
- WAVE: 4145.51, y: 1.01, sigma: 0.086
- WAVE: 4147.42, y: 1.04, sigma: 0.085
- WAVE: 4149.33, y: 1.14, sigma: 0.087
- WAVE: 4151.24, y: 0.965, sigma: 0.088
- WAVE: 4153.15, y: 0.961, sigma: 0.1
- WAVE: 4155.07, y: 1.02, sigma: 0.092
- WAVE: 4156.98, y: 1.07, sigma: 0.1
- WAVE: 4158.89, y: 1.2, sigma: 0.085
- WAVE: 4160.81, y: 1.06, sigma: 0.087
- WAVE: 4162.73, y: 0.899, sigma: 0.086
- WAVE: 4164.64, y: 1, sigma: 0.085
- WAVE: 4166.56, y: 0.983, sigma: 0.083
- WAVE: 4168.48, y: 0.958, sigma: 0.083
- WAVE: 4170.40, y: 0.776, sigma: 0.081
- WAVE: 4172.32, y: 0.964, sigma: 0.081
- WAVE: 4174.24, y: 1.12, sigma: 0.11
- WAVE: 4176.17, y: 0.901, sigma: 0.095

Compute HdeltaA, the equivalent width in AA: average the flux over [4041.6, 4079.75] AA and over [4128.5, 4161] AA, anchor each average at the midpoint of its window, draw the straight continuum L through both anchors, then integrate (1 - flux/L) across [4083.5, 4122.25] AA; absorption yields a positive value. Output 5.4 AA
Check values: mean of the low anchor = 1.06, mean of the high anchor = 1.04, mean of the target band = 0.903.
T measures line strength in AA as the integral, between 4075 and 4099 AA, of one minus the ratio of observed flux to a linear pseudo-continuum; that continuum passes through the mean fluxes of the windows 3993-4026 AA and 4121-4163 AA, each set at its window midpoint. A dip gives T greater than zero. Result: 1.3 AA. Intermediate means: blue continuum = 1.1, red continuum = 1.03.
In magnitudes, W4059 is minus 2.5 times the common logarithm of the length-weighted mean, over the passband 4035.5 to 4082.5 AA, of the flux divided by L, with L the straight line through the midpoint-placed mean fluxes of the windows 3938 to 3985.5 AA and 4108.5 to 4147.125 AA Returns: -0.14 mag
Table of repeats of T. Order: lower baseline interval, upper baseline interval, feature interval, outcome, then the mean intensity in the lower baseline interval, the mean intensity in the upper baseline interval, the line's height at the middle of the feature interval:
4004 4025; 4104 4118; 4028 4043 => 0.0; 1.1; 0.852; 1.05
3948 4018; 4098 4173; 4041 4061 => -1.7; 0.941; 0.962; 0.95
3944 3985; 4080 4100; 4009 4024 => -4.2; 0.83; 0.992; 0.897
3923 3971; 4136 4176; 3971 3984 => 1.7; 0.857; 1.03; 0.882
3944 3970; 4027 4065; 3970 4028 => -3.6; 0.867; 1.05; 0.953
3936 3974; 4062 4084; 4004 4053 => -4.5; 0.816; 1.08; 0.982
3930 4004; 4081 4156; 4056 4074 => -2.9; 0.895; 0.964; 0.94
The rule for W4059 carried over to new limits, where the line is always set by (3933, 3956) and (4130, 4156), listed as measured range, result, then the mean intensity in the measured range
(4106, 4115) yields 0.14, 0.887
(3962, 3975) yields 0.40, 0.63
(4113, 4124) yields 0.03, 0.981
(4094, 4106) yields 0.29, 0.766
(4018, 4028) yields -0.24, 1.18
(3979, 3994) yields -0.13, 1.04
